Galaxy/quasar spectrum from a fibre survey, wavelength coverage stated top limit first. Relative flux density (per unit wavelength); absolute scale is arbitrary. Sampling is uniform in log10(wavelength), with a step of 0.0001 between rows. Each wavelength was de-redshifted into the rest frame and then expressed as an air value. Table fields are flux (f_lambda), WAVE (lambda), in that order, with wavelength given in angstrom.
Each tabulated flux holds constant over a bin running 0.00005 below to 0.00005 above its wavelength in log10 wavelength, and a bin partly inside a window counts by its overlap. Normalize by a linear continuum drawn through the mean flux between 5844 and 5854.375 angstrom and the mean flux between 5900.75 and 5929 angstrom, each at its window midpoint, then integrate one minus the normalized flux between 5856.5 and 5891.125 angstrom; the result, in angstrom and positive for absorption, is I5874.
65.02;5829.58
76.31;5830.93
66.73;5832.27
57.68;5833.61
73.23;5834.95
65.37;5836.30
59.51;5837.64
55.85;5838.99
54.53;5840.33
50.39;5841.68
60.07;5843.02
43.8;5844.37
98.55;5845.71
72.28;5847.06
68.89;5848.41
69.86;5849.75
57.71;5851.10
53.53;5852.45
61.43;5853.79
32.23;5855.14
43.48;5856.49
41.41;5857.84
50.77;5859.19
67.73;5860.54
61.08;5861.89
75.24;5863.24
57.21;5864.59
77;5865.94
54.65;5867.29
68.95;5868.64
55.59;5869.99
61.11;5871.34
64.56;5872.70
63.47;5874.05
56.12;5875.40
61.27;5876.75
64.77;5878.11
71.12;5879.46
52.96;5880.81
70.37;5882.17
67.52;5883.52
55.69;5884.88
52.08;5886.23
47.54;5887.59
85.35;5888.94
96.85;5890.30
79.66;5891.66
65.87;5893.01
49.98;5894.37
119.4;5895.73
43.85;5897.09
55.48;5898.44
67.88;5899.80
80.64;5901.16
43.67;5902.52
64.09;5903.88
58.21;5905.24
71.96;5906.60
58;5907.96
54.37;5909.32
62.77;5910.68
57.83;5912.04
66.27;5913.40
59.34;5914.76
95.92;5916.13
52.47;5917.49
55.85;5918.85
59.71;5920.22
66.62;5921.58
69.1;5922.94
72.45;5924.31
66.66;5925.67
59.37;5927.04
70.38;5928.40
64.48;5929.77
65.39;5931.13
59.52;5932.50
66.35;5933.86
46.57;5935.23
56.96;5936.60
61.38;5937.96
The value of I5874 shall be 1.4 angstrom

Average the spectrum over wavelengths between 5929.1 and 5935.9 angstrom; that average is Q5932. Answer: 60.5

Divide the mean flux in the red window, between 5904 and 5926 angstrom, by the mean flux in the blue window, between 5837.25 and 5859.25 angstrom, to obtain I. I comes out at 1.12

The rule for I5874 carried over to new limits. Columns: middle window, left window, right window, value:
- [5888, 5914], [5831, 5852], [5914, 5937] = -1.34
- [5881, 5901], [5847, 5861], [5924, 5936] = -3.09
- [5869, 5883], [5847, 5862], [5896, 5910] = -0.94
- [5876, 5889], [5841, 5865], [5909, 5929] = -0.01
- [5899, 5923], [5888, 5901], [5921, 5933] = 2.17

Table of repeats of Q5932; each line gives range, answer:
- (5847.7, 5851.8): 65.4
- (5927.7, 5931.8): 66.8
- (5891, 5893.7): 72.7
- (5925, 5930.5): 65.2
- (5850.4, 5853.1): 55.6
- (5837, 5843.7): 56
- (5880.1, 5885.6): 61.6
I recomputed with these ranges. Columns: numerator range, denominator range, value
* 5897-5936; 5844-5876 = 1.03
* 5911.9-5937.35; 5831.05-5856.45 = 1.05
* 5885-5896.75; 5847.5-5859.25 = 1.35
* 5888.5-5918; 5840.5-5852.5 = 1.06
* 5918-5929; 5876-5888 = 1.07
